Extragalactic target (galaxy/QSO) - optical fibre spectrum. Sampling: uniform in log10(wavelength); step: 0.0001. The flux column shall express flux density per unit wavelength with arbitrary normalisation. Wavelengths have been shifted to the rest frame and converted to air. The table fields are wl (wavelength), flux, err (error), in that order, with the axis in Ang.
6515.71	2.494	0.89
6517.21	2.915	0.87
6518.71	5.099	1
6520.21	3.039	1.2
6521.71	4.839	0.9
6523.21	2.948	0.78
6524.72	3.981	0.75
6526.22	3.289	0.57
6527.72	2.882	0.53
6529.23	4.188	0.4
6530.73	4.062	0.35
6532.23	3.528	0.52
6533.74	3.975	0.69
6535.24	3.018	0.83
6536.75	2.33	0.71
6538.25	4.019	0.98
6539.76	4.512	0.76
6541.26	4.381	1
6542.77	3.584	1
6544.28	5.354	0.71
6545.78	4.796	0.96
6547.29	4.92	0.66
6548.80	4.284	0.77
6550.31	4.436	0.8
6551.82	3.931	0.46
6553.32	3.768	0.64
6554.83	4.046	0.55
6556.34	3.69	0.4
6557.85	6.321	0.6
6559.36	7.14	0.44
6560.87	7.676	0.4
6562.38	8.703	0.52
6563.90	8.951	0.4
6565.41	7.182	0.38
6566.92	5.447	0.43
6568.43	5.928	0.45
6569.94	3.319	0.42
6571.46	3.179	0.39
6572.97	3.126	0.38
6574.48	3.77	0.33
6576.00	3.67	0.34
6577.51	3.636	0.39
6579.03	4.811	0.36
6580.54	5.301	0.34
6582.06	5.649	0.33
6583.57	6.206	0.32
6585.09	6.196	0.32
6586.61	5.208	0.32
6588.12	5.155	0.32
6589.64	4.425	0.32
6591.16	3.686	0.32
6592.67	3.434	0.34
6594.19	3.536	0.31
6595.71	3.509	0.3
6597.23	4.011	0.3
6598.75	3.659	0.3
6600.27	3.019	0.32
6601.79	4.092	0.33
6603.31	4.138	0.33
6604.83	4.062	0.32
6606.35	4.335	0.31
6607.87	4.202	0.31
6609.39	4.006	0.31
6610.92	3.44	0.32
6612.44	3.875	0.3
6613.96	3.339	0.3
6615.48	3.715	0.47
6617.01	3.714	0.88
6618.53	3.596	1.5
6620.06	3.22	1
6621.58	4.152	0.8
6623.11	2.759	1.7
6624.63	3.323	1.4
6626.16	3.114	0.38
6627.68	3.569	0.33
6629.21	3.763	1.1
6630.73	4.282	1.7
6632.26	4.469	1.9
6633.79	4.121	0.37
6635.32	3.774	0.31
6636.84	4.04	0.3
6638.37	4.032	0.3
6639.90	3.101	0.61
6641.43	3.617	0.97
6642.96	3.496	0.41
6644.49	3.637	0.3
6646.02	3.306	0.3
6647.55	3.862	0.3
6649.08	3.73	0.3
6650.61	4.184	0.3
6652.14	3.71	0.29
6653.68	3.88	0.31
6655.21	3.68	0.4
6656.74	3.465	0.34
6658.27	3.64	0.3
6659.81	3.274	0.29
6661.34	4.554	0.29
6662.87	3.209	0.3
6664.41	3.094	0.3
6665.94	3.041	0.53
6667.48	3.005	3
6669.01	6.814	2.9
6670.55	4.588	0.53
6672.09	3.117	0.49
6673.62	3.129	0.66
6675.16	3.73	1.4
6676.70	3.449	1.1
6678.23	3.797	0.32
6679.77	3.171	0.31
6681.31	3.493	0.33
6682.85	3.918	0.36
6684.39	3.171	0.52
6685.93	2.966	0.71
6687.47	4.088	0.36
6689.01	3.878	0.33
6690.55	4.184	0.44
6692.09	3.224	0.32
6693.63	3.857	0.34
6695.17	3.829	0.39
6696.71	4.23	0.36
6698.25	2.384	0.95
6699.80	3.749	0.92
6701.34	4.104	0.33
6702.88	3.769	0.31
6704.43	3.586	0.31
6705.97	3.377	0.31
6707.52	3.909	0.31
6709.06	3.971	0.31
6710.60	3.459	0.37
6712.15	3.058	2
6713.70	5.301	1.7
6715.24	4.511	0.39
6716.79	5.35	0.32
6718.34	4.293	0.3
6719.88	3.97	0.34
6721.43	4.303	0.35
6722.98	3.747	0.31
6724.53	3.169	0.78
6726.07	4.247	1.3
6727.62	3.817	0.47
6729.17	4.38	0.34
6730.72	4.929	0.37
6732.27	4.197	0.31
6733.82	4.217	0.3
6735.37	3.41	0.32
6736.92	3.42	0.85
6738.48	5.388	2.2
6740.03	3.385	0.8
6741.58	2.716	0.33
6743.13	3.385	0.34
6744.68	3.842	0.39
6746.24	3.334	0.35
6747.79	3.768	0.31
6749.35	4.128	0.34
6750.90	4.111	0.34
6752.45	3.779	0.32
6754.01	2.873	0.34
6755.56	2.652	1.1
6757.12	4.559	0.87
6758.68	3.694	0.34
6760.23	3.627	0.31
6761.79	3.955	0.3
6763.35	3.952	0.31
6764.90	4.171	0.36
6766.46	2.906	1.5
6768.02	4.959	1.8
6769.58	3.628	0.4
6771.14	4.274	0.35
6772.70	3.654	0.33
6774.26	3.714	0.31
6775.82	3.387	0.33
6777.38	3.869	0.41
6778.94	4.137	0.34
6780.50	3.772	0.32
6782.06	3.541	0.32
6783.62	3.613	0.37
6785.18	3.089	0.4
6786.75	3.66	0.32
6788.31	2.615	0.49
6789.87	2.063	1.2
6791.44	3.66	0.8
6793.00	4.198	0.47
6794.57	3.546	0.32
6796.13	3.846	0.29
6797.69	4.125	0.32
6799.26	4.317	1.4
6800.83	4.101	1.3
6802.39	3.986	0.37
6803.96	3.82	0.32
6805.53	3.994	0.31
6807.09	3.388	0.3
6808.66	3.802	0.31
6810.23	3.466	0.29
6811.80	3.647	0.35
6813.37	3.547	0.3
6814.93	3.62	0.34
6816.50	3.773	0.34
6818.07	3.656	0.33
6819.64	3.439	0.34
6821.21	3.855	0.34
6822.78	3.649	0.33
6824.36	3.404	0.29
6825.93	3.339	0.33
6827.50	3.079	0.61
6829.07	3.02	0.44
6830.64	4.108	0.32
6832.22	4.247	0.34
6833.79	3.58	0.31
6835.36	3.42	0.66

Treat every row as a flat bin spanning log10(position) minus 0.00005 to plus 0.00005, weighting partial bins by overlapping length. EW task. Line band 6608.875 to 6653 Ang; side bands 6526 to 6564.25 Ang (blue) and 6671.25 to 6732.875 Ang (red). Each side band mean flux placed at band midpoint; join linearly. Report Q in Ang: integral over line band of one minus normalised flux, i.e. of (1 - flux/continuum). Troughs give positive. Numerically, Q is 5.4 Ang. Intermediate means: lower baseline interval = 4.66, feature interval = 3.69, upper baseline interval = 3.82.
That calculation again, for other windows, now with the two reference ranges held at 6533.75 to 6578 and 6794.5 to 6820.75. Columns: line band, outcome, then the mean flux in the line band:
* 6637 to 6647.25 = 2.00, 3.58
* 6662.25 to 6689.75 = 4.20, 3.65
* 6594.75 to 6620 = 4.45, 3.78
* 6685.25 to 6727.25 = 3.12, 3.87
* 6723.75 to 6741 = 0.19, 4.04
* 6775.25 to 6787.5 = 0.78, 3.64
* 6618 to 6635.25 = 3.18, 3.67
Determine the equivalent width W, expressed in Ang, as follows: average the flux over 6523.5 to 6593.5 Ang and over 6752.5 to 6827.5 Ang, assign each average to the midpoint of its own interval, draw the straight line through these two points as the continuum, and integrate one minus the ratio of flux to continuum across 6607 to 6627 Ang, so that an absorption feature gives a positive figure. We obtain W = 3.79 Ang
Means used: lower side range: 4.66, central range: 3.58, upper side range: 3.67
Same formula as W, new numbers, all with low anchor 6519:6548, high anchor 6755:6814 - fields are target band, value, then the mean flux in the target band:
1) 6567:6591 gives -4.83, 4.64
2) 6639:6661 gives 1.02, 3.63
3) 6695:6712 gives 0.58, 3.64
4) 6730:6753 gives -0.75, 3.87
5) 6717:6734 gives -1.80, 4.15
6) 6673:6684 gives 0.78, 3.52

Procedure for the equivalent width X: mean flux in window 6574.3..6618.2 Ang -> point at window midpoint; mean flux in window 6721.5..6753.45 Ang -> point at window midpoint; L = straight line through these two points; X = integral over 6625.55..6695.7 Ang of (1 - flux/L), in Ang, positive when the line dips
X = 5.7 Ang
